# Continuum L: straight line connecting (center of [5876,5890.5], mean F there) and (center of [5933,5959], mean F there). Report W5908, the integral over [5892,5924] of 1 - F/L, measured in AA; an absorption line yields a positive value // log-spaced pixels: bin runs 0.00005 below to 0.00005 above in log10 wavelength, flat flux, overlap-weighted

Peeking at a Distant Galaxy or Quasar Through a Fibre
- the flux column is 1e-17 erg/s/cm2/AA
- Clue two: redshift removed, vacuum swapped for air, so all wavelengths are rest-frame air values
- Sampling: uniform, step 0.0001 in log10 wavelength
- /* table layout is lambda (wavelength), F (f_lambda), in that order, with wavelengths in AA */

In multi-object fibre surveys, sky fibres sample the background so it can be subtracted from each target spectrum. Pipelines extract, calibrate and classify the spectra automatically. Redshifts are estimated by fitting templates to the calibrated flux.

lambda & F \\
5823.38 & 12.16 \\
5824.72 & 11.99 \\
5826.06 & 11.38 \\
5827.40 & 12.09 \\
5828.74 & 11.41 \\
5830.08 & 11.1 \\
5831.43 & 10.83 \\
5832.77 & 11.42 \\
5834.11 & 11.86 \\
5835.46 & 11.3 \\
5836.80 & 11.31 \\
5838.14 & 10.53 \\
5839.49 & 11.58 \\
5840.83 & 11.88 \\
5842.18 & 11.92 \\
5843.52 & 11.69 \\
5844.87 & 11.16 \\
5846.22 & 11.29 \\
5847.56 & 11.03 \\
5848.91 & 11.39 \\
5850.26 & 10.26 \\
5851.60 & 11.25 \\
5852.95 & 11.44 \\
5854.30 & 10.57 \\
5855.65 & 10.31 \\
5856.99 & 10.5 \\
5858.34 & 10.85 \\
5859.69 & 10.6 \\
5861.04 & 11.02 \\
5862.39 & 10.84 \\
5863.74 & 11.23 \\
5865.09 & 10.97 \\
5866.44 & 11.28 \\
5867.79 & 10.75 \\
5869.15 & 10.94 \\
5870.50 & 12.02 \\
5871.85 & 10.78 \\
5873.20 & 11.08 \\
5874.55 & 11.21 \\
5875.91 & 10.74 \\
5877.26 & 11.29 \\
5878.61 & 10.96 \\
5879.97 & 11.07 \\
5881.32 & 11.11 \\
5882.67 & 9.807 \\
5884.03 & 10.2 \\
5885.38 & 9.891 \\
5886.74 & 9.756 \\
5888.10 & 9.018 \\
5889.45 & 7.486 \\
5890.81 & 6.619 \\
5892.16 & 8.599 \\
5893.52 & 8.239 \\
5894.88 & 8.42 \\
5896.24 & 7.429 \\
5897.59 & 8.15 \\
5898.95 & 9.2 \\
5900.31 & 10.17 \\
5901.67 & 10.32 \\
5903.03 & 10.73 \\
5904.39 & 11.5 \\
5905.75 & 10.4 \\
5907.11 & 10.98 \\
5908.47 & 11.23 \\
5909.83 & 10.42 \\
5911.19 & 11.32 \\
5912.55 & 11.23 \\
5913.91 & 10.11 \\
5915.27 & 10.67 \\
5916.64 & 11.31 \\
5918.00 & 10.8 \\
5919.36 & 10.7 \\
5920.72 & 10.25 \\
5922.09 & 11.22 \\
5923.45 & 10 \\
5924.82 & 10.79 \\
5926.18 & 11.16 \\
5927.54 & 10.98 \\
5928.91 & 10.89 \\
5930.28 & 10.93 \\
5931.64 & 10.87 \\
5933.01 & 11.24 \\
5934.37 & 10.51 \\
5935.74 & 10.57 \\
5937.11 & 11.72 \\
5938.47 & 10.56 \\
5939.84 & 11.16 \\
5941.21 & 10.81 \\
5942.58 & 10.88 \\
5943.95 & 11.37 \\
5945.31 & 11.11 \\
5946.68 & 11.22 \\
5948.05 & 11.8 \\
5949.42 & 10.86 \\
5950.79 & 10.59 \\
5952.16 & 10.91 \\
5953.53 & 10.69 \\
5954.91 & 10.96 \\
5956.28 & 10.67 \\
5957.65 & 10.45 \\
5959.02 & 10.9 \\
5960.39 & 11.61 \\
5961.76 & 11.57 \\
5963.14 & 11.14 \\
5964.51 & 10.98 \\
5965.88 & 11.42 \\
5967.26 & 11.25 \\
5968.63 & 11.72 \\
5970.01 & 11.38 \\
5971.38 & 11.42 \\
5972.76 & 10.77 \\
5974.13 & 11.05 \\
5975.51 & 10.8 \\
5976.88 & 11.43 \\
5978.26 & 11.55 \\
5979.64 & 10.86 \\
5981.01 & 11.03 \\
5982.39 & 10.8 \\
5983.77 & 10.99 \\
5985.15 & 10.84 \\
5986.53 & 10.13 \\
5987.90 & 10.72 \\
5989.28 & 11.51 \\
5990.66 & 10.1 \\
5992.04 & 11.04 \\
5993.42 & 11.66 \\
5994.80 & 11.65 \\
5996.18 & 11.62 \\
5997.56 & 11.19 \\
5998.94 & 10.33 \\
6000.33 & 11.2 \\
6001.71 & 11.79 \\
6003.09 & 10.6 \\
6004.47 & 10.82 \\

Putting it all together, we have 0.7 AA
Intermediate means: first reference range 10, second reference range 10.9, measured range 10.2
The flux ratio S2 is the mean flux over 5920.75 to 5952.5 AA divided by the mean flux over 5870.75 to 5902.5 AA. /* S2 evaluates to 1.1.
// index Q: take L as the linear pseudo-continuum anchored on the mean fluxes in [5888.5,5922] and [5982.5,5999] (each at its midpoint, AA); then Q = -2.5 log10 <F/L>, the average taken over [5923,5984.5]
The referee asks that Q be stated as -0.05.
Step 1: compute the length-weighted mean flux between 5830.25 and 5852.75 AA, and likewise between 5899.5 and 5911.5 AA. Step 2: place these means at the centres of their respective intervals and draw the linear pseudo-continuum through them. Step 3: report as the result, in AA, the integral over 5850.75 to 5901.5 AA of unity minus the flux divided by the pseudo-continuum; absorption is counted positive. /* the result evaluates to 3.92 AA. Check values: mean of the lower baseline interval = 11.3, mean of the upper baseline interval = 10.7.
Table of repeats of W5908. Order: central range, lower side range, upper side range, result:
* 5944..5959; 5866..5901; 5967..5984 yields -0.18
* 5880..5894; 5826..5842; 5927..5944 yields 2.50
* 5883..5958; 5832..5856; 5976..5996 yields 5.16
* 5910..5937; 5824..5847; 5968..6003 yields 0.99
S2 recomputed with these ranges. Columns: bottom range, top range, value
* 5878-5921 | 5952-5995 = 1.11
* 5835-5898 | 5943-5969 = 1.06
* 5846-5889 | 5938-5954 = 1.02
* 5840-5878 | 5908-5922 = 0.98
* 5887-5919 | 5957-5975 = 1.15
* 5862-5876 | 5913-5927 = 0.97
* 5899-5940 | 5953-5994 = 1.02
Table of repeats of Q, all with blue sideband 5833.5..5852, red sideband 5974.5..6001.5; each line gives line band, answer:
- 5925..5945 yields 0.016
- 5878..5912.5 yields 0.152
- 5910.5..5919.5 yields 0.028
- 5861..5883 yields 0.023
